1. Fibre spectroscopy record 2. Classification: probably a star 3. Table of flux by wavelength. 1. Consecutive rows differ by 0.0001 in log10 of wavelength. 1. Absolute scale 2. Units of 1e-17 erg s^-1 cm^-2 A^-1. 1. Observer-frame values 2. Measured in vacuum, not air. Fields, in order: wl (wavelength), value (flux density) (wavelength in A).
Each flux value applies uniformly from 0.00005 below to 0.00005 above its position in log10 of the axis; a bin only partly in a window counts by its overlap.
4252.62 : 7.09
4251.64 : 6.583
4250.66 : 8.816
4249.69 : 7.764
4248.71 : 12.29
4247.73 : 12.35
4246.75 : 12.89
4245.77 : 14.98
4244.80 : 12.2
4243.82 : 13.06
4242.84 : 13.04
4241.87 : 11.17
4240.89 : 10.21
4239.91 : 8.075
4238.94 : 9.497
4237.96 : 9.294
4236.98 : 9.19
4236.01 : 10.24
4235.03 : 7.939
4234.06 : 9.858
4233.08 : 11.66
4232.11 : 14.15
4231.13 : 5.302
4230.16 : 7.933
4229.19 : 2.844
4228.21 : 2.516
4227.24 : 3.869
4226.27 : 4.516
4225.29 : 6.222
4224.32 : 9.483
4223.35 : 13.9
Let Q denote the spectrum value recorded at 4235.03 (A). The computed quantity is 7.939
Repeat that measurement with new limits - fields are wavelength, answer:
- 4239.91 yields 8.075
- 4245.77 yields 14.98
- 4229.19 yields 2.844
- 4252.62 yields 7.09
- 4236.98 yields 9.19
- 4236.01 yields 10.24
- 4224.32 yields 9.483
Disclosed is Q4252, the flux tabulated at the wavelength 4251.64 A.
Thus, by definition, 6.583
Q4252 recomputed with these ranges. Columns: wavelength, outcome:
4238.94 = 9.497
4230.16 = 7.933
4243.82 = 13.06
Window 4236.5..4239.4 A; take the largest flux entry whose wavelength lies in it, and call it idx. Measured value 9.497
